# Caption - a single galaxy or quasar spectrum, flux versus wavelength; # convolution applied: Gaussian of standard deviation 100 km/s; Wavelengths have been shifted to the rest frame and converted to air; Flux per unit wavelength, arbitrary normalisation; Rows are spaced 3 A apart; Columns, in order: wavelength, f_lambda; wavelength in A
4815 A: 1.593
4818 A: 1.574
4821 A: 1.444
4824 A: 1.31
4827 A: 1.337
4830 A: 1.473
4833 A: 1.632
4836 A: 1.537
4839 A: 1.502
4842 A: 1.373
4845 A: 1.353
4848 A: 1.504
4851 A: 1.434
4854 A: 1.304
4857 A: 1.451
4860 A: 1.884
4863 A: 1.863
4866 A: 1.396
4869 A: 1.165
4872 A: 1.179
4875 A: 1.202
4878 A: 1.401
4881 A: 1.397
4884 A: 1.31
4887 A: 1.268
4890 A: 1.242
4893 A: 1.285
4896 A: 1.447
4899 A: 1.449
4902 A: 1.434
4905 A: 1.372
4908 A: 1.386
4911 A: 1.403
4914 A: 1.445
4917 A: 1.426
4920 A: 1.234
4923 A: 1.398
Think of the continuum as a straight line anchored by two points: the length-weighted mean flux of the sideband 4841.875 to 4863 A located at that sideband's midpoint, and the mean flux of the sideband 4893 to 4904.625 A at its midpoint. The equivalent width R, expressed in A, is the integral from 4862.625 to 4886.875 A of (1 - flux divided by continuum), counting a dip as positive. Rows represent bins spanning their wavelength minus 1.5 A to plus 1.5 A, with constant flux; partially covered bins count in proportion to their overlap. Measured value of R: 2.11 A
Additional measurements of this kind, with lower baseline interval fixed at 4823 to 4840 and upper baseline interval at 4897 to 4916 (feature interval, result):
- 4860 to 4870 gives -0.73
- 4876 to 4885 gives 0.44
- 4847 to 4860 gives -0.18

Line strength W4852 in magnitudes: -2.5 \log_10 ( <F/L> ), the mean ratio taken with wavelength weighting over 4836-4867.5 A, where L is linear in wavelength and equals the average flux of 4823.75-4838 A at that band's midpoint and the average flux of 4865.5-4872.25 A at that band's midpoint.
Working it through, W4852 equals -0.13 mag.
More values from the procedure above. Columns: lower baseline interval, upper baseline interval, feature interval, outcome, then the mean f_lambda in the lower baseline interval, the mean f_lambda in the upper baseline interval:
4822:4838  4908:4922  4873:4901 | 0.06 mag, 1.46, 1.38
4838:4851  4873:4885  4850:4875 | -0.05 mag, 1.43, 1.32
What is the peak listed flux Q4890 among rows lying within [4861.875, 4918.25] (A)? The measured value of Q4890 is 1.863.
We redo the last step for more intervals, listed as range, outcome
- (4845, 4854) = 1.504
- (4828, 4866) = 1.884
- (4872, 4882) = 1.401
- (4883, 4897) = 1.447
